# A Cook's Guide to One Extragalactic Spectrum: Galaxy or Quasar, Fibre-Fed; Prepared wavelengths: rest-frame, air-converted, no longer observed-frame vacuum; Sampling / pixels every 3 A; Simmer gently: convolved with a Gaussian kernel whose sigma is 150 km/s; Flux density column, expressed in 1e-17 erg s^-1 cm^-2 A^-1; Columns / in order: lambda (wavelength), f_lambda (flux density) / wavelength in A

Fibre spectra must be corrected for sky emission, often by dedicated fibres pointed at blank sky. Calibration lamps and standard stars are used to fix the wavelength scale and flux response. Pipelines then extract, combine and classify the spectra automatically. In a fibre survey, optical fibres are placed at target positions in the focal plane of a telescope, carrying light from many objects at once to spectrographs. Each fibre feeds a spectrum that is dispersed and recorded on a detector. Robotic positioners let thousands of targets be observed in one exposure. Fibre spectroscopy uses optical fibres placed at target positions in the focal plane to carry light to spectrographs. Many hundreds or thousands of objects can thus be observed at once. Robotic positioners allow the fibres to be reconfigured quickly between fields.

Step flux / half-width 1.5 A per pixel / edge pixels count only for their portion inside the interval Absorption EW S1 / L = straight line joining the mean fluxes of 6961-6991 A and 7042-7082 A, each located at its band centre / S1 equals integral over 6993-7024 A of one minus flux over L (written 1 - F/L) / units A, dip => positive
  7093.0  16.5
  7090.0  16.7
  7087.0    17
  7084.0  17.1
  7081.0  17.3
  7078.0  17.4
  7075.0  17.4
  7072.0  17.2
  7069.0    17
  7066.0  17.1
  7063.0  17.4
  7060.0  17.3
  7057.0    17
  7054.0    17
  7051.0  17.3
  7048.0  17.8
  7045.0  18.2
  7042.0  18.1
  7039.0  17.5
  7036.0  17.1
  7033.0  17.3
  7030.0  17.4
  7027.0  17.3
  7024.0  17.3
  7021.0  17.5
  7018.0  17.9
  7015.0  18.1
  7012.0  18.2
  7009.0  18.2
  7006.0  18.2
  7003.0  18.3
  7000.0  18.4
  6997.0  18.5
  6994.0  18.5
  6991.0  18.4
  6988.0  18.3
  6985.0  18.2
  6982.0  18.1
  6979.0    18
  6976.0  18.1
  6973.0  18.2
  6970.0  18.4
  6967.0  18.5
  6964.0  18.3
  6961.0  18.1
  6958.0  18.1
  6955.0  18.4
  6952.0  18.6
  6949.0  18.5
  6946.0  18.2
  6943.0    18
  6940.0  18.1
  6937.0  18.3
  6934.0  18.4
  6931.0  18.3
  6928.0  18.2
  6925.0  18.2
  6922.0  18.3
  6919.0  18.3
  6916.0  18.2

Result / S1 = -0.4 A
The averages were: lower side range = 18.2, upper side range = 17.4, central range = 18.1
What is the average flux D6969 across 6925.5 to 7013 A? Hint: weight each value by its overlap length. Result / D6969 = 18.3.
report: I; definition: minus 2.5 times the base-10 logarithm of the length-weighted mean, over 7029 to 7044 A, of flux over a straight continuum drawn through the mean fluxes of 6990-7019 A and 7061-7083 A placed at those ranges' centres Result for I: 0.02 mag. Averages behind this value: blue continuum 18.3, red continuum 17.3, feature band 17.5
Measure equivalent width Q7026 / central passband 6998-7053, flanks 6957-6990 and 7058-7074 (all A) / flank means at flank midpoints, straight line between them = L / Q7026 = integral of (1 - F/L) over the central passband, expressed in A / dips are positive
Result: -0.43 A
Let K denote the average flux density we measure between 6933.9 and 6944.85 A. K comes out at 18.2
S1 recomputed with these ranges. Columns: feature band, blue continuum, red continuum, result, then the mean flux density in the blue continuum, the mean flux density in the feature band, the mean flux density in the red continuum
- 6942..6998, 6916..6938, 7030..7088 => -1.0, 18.3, 18.3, 17.3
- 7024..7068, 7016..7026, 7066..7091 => 0.0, 17.6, 17.4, 17.1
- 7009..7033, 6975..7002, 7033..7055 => 0.2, 18.3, 17.7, 17.6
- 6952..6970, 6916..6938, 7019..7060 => -0.3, 18.3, 18.3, 17.4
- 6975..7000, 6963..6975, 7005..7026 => -0.2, 18.3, 18.3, 17.9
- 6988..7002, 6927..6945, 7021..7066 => -0.5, 18.2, 18.4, 17.4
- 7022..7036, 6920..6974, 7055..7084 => 0.2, 18.3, 17.3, 17.2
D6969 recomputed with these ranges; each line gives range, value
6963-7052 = 18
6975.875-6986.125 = 18.1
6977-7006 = 18.3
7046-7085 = 17.3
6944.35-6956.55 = 18.4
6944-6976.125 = 18.3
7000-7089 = 17.5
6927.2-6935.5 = 18.3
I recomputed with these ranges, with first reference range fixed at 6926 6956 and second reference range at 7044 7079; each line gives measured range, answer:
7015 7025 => 0.00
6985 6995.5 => -0.03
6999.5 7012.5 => -0.03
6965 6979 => -0.01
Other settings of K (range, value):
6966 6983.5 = 18.2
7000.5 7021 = 18.1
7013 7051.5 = 17.6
